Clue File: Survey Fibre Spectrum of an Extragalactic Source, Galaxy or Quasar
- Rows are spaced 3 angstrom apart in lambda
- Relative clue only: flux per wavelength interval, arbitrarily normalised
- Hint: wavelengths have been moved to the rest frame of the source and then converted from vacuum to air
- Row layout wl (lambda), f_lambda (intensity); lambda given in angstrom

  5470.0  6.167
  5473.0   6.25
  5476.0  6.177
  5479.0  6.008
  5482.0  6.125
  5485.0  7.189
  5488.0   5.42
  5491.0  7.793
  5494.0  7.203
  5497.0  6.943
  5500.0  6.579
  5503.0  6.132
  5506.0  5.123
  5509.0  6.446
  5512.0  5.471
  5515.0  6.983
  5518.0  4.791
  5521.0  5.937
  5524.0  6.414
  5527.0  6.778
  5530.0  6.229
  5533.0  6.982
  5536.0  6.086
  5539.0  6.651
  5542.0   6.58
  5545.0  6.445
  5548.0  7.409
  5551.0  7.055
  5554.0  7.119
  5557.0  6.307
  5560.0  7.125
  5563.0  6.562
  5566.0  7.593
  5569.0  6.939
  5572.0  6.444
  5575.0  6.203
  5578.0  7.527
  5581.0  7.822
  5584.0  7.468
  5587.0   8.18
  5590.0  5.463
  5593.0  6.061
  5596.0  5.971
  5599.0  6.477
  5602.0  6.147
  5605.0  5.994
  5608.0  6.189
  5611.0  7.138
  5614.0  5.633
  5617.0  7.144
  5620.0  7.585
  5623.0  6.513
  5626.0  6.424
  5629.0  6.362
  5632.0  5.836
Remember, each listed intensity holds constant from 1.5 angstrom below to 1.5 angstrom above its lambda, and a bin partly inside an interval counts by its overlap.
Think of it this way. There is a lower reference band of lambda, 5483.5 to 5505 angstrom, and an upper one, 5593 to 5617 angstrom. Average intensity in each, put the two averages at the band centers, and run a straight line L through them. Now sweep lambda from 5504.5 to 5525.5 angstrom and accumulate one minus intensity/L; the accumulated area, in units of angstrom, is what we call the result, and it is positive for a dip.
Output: 2.4 angstrom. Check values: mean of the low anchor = 6.71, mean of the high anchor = 6.27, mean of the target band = 5.88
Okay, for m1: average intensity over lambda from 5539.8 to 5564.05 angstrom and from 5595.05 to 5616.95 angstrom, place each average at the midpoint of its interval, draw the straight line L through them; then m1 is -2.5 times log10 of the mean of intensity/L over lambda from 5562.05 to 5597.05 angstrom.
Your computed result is -0.05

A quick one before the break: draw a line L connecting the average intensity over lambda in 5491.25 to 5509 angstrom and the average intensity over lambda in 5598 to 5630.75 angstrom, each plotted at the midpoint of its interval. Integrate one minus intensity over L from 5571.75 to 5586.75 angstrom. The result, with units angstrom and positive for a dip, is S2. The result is -1.7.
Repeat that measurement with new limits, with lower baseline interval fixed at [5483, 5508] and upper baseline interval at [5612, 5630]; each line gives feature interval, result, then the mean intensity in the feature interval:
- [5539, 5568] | -1.4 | 6.9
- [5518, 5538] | 0.8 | 6.29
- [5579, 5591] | -1.3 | 7.32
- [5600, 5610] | 0.7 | 6.18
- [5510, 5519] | 1.0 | 5.84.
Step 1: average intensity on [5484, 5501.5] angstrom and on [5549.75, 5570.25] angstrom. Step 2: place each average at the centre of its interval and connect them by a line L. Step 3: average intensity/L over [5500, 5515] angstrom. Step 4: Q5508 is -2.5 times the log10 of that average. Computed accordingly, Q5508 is 0.15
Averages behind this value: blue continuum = 6.84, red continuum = 6.96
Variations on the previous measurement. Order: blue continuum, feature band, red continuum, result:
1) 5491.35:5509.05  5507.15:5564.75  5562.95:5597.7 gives 0.03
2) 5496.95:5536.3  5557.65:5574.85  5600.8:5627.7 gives -0.08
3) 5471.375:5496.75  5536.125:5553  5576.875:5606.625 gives -0.02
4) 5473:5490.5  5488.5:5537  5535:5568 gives 0.03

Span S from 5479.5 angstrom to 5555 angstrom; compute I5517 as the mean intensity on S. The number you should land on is 6.46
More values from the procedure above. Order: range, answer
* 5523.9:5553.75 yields 6.69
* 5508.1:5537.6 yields 6.21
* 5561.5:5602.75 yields 6.79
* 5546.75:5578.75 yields 6.92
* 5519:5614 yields 6.66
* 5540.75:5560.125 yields 6.85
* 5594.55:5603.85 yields 6.19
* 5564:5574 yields 6.93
